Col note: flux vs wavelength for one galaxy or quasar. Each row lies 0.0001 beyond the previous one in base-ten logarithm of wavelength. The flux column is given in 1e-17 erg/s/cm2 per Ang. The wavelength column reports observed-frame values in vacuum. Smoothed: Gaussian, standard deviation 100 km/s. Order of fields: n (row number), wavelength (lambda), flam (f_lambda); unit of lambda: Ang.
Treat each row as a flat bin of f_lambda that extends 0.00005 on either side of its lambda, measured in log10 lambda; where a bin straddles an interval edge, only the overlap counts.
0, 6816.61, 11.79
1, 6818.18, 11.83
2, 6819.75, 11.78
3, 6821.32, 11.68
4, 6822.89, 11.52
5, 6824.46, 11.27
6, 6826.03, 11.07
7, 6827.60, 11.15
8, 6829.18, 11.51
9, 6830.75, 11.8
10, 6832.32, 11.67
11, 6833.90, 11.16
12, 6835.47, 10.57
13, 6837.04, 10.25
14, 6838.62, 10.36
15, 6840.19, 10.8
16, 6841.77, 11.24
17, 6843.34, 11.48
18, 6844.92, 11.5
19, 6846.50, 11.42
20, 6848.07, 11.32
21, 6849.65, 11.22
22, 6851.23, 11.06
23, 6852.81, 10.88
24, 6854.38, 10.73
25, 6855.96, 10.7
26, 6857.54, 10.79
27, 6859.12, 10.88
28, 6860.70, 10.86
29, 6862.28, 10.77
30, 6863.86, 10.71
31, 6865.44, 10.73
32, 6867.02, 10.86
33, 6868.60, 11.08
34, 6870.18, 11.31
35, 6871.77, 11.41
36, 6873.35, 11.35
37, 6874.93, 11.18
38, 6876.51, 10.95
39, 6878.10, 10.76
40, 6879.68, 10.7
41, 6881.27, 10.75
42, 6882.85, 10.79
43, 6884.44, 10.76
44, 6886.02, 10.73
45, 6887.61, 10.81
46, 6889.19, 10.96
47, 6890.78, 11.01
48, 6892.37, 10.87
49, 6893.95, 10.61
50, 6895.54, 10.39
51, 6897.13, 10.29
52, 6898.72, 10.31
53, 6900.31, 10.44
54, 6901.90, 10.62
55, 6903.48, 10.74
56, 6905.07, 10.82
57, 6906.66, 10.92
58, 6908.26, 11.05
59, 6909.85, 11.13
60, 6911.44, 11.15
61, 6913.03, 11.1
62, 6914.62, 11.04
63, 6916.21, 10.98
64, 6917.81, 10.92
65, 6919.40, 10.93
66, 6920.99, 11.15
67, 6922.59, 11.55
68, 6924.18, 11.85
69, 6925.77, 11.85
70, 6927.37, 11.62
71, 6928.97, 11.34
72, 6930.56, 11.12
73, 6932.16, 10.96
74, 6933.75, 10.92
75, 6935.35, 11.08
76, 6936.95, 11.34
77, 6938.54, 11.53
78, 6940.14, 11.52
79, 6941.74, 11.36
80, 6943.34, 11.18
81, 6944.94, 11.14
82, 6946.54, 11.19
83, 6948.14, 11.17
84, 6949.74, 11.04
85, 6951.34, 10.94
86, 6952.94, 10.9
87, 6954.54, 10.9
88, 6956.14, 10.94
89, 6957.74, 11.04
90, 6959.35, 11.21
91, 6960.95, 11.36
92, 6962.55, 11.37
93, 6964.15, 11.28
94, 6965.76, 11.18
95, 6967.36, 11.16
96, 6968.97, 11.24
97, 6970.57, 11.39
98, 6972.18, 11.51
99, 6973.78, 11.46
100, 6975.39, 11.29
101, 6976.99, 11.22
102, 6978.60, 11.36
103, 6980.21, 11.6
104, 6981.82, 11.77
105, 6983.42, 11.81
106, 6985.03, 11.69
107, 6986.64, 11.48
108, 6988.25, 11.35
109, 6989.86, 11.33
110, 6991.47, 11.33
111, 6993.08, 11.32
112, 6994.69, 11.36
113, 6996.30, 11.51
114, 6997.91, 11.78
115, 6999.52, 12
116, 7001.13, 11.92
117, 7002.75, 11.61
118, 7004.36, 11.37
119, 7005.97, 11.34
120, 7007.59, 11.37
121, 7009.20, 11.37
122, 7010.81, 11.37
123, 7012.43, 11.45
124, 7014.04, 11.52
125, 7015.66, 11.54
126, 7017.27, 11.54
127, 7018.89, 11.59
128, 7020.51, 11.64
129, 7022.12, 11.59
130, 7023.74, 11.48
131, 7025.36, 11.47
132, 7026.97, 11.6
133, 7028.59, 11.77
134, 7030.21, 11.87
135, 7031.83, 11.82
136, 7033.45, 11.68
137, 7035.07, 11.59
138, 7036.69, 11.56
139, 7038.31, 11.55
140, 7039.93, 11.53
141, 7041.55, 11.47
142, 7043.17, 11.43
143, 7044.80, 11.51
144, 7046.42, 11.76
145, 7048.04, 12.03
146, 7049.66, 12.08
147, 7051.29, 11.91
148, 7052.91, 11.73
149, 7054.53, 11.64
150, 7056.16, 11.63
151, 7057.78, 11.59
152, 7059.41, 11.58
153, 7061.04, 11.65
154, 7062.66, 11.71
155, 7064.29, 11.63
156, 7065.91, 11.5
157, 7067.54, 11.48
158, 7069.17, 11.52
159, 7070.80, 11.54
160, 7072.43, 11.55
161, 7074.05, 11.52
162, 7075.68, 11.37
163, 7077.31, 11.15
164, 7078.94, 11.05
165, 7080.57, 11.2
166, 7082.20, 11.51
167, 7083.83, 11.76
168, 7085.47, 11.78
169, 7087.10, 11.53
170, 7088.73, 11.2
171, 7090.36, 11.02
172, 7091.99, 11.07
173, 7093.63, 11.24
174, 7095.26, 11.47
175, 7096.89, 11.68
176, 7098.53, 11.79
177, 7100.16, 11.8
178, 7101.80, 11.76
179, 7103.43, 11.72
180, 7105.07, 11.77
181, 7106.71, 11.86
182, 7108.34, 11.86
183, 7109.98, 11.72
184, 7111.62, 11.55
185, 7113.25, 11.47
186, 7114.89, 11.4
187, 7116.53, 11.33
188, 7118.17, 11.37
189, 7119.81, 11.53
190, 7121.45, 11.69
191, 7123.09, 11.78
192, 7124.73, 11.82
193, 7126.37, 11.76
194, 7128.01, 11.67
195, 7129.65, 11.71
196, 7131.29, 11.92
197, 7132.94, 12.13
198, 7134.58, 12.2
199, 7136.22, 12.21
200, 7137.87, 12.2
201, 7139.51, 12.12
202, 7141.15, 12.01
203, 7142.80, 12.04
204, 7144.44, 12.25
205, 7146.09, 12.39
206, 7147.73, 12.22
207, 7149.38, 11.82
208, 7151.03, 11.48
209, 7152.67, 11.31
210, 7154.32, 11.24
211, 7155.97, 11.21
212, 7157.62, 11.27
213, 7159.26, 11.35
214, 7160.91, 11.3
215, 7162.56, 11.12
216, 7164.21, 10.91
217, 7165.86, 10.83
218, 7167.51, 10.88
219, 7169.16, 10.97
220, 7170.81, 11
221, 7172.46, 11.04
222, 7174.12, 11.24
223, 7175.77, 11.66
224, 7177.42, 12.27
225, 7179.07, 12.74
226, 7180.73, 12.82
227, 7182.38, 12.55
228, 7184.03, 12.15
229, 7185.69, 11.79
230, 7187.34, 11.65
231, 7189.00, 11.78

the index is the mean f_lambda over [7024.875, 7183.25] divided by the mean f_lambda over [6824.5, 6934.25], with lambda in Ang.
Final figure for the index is 1.06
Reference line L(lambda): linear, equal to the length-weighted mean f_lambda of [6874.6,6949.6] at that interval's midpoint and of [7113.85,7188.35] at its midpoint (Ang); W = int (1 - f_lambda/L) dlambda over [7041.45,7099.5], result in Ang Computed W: -0.4 Ang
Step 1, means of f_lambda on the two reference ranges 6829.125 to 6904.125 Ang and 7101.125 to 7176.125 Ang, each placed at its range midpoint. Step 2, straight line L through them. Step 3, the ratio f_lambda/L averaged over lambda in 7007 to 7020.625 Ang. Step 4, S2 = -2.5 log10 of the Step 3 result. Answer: -0.02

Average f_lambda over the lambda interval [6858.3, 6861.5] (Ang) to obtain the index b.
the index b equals 10.9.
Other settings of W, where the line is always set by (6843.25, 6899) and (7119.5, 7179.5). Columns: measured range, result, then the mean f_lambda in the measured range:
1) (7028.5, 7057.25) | -0.83 Ang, 11.7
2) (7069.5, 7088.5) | 0.03 Ang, 11.4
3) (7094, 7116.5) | -0.25 Ang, 11.7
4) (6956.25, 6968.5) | -0.06 Ang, 11.2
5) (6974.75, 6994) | -0.43 Ang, 11.5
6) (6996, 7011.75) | -0.42 Ang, 11.6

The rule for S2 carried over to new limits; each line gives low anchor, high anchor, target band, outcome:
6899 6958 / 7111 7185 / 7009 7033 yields -0.021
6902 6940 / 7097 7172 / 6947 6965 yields 0.014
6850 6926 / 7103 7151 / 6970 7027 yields -0.016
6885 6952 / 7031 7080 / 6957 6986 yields -0.013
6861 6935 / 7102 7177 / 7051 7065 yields -0.026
